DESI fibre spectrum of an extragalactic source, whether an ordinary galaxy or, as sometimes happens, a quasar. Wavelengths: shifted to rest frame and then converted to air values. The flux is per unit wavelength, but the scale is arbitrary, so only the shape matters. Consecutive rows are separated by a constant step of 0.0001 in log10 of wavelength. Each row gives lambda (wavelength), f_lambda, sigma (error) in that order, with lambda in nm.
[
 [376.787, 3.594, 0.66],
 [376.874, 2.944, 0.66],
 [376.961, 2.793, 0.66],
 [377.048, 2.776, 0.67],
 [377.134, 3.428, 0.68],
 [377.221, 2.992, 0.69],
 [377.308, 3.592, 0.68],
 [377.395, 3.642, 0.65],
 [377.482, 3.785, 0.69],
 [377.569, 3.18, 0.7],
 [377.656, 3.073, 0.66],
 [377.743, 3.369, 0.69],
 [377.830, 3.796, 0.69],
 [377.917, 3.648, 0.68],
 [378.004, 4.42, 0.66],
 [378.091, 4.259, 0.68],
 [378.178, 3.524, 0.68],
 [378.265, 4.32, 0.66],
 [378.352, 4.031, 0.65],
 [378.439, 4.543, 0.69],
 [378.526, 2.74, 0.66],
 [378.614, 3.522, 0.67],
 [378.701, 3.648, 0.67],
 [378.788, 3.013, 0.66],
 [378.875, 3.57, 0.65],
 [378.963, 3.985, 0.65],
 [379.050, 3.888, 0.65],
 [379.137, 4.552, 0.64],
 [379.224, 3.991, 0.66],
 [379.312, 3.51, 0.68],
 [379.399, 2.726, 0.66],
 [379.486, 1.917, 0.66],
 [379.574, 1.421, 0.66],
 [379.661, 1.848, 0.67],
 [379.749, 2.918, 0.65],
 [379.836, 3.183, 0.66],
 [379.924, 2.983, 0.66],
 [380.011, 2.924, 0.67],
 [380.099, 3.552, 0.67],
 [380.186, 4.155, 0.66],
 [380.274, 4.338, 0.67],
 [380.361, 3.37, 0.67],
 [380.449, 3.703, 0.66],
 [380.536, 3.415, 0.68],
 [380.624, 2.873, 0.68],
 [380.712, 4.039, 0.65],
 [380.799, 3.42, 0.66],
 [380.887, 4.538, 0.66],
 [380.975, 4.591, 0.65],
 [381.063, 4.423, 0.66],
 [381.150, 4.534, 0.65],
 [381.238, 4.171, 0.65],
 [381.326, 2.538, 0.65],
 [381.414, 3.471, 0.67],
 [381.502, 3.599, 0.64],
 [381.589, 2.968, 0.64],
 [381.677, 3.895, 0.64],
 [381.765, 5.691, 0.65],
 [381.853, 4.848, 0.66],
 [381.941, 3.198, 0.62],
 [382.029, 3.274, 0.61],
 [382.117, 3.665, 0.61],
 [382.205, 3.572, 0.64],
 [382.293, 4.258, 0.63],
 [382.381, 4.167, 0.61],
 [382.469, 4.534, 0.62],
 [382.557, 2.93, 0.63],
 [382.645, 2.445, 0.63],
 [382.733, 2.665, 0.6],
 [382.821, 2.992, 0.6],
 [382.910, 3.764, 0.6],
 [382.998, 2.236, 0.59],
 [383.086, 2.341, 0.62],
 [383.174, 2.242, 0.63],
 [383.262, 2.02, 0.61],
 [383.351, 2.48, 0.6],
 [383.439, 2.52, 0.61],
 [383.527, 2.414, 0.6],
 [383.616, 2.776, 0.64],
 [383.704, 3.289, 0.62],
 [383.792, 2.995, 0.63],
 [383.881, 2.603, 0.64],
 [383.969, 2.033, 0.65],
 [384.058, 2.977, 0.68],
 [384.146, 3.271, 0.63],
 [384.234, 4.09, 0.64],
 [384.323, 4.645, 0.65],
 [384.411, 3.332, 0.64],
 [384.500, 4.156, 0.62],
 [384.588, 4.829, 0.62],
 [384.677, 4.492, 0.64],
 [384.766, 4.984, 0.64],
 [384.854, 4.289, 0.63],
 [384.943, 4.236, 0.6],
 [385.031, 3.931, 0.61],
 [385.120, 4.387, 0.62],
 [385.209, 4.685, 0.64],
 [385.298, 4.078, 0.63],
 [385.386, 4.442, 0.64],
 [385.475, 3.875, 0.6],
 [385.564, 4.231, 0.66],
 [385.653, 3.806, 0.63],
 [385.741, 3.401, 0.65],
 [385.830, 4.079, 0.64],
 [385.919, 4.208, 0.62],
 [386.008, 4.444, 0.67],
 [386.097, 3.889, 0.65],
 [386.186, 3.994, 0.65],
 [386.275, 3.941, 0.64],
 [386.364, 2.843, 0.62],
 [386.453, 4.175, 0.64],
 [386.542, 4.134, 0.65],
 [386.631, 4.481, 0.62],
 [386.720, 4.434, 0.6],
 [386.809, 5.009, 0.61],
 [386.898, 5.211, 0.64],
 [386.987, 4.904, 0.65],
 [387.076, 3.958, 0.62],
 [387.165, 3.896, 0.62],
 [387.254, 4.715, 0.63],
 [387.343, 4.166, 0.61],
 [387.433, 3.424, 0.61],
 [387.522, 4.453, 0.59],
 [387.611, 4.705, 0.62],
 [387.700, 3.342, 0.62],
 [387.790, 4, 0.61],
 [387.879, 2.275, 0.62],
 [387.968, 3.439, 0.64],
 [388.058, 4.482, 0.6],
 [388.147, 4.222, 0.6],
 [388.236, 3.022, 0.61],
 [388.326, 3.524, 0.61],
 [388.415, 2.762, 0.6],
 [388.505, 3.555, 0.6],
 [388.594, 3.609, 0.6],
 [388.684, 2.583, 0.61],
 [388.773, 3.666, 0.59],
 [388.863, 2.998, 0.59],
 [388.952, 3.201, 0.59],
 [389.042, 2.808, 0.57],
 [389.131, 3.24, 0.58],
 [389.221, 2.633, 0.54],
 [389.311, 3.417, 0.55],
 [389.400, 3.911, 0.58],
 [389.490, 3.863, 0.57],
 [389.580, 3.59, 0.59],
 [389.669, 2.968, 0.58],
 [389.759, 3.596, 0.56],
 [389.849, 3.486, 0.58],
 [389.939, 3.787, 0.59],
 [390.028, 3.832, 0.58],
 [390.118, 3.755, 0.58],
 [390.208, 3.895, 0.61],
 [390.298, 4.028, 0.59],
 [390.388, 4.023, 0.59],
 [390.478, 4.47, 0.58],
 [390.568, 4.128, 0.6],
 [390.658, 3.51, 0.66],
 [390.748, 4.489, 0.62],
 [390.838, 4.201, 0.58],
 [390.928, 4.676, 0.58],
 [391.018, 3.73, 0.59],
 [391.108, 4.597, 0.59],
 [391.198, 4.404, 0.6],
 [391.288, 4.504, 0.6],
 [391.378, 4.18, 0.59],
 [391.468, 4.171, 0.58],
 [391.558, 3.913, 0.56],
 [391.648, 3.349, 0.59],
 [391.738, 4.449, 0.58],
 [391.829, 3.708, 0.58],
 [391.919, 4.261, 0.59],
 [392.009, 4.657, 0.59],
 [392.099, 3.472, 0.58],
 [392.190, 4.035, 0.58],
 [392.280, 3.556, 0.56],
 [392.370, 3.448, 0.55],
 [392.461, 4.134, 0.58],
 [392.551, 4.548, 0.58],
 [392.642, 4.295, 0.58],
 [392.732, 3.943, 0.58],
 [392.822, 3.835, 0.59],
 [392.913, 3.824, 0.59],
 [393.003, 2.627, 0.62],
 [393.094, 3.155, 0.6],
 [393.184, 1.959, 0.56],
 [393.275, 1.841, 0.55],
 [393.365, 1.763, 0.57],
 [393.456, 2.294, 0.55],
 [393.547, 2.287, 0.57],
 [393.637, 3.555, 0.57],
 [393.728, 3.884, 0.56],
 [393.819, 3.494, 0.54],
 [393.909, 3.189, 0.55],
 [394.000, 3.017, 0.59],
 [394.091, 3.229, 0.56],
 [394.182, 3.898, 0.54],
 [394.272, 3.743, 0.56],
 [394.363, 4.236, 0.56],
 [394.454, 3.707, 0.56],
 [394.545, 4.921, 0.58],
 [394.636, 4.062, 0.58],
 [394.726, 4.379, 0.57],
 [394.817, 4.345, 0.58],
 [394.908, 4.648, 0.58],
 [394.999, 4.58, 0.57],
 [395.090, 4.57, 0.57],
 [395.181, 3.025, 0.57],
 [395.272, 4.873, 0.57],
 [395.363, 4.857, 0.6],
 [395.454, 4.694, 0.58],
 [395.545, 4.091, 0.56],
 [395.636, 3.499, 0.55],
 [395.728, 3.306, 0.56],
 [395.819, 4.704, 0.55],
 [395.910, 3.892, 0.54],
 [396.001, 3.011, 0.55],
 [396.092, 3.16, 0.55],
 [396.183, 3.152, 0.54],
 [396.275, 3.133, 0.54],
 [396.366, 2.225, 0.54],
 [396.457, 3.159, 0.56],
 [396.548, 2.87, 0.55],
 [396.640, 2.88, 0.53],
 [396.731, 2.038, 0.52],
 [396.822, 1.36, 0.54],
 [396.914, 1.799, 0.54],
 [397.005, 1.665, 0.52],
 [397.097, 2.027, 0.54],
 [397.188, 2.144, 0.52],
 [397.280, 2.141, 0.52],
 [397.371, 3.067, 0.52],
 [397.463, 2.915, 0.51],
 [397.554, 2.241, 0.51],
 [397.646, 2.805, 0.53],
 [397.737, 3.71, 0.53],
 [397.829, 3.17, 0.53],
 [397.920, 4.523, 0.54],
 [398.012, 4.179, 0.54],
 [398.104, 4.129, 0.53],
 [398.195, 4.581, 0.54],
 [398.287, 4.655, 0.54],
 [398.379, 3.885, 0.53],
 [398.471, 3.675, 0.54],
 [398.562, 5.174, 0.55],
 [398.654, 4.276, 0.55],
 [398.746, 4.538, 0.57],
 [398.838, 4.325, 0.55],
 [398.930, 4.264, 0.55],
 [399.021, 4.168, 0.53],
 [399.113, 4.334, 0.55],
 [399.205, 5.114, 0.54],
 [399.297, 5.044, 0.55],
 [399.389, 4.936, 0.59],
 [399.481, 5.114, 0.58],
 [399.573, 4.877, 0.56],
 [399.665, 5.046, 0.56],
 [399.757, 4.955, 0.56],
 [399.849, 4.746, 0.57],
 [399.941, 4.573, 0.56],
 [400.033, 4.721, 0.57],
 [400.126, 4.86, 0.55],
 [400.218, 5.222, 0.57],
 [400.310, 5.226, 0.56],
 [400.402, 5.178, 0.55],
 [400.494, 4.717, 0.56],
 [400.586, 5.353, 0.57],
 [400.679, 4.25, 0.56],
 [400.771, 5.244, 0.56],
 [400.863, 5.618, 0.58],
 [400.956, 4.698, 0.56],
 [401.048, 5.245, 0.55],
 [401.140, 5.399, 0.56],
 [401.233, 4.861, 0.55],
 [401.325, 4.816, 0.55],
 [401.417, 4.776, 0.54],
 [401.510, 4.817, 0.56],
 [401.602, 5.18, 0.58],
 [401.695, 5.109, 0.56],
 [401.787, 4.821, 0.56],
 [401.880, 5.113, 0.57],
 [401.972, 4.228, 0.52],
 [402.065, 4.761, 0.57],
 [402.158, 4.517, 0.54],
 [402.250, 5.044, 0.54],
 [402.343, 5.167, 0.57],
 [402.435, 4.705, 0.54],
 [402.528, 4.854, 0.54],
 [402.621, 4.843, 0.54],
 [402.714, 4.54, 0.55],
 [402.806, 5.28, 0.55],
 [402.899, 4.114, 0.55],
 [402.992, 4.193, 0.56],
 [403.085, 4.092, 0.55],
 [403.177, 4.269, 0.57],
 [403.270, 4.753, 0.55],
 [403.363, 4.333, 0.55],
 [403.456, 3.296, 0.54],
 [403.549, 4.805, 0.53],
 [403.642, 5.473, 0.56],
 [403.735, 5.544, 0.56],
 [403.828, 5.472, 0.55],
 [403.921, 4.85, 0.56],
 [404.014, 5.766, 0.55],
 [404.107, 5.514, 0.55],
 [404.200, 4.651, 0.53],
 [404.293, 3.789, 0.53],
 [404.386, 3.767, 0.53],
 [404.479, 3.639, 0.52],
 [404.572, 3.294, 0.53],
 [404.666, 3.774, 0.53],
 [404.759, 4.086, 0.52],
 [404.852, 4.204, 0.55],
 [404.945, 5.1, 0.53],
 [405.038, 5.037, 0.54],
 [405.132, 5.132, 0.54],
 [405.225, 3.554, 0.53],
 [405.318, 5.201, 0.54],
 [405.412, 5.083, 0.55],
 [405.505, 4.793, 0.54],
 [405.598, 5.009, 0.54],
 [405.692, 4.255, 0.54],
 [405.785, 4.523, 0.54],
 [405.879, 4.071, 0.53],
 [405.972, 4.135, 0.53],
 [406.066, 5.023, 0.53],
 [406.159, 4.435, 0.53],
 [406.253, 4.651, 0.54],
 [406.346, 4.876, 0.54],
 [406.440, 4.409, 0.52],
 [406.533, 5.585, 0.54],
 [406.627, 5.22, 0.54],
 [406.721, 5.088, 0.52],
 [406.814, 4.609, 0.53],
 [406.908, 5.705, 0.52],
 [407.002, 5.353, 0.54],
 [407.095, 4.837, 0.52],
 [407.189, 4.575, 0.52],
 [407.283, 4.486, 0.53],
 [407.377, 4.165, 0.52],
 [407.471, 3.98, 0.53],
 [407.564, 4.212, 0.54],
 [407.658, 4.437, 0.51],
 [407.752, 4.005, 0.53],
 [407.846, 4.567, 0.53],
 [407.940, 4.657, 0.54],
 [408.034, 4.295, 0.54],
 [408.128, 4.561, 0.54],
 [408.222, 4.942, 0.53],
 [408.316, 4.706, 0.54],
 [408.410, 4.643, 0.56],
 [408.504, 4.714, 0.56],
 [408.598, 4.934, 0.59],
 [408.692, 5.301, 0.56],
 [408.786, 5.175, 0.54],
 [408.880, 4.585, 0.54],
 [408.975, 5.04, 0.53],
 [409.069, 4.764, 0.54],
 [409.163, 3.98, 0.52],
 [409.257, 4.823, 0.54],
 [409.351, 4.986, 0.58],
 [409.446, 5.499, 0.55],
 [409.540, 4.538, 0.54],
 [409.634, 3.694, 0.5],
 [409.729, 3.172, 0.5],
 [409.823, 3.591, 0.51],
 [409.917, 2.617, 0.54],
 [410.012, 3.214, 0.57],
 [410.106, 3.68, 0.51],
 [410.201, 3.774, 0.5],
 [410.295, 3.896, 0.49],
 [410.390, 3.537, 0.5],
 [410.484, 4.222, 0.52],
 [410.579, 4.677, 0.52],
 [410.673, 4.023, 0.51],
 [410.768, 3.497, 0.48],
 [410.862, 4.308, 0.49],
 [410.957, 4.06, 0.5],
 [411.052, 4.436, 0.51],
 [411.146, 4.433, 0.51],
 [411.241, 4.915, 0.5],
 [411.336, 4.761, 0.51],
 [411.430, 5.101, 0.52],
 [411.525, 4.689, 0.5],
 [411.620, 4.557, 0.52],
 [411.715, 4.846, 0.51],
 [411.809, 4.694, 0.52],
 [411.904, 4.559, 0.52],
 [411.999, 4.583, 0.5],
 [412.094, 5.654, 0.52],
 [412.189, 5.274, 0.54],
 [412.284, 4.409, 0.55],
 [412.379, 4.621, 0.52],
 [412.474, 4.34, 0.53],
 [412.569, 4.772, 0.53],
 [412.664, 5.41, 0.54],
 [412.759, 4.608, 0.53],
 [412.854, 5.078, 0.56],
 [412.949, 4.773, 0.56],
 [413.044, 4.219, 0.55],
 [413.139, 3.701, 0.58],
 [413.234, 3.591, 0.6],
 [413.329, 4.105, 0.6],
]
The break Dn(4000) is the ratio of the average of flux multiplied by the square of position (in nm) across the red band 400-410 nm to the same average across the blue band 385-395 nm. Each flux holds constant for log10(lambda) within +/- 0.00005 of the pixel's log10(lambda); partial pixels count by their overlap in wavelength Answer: 1.3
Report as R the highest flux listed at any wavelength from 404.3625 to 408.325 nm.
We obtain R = 5.705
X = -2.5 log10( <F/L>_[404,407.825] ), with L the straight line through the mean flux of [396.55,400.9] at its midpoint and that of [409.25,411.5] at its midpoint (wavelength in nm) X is -0.12 mag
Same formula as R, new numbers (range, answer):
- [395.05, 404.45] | 5.766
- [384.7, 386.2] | 4.984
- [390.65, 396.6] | 4.921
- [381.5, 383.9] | 5.691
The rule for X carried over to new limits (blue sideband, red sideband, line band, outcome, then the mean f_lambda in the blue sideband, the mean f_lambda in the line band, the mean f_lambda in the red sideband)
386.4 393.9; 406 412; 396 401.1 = 0.039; 3.74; 3.94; 4.5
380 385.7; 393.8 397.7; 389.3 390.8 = -0.102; 3.62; 3.82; 3.36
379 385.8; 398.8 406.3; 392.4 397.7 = 0.272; 3.53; 3.32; 4.72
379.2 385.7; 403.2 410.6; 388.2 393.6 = 0.074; 3.51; 3.6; 4.52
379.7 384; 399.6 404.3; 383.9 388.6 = -0.081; 3.38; 3.99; 4.86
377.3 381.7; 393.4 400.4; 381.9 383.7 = 0.186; 3.55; 3.03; 3.81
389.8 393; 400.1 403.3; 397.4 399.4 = 0.124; 4.02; 4.1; 4.85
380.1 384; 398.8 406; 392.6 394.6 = 0.249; 3.41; 3.31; 4.72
